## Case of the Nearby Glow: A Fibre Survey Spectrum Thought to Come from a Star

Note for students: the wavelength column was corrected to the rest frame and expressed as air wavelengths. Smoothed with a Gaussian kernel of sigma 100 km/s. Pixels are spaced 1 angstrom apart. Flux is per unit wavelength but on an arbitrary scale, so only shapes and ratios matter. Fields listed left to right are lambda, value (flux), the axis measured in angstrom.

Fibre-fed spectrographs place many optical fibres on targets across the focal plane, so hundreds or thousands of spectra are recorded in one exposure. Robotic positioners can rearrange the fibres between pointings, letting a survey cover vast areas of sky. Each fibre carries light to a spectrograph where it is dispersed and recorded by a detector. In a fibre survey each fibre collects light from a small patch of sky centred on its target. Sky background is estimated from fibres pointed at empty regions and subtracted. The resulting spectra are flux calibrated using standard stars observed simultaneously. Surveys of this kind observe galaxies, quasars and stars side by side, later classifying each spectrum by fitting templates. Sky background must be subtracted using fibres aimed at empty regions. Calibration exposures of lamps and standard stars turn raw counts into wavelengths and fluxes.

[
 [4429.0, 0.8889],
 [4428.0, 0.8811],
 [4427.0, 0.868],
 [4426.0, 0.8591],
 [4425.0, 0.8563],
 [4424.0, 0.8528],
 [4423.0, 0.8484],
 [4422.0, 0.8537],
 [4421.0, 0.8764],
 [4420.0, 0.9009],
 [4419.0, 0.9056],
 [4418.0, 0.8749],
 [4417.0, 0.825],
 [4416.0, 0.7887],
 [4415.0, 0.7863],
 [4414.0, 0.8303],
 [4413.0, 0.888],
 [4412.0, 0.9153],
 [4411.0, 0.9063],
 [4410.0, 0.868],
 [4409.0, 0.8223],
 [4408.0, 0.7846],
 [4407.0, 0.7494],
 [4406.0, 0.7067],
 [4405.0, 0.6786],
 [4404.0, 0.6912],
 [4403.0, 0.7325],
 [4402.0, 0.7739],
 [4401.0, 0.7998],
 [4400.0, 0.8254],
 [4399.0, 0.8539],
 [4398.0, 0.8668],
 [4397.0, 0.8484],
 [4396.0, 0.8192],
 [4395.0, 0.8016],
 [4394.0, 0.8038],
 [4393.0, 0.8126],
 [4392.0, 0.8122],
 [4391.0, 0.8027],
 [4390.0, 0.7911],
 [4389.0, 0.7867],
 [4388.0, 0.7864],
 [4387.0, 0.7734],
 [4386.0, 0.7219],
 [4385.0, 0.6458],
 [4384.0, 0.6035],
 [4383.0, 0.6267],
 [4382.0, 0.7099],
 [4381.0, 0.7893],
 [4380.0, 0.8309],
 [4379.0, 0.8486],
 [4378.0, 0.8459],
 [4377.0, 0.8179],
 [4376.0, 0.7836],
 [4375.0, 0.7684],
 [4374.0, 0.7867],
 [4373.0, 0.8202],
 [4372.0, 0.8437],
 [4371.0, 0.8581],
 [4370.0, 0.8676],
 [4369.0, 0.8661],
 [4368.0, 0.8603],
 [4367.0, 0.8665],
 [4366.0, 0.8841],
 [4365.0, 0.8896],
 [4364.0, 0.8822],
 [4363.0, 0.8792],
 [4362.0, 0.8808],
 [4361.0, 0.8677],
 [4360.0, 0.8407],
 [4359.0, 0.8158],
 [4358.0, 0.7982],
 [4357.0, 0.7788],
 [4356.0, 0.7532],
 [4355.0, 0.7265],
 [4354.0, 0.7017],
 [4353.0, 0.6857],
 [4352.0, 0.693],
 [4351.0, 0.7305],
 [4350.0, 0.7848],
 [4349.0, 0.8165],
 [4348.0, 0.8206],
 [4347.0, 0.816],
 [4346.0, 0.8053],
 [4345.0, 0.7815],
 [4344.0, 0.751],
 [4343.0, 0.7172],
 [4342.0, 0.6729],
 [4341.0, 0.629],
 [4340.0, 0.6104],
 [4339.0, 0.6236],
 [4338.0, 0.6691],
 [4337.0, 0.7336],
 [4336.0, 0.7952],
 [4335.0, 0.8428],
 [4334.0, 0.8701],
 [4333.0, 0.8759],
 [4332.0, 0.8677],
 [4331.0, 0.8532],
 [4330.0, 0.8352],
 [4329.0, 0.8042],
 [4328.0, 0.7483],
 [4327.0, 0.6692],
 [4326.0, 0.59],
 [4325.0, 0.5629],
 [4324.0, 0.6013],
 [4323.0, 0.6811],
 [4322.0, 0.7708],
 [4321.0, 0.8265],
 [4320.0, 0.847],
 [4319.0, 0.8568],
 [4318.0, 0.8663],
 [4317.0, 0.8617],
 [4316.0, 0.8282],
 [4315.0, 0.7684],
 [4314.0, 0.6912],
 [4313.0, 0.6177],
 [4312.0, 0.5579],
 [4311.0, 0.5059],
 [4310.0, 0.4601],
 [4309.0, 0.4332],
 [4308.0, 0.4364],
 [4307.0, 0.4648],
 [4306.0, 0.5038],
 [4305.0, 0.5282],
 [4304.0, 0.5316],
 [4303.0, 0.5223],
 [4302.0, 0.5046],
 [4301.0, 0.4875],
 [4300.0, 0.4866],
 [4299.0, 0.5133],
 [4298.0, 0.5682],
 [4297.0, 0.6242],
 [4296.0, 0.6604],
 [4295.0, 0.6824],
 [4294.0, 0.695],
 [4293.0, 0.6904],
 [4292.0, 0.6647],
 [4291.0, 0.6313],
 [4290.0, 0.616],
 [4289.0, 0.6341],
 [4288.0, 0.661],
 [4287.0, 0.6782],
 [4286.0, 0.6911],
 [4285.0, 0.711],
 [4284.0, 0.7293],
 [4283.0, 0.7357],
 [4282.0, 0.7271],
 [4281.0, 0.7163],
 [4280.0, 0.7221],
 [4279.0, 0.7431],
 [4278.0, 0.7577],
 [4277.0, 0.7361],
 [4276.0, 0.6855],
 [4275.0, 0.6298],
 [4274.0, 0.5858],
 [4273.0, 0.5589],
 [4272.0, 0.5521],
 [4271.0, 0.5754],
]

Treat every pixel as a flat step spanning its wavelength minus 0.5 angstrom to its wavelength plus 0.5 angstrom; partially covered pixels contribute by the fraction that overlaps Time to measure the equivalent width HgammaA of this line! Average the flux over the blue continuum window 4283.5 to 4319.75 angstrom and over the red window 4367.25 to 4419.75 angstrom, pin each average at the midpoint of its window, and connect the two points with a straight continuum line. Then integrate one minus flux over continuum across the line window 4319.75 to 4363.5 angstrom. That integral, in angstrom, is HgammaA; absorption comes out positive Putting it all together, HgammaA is -3.7 angstrom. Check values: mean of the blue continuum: 0.623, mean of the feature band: 0.759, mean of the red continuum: 0.801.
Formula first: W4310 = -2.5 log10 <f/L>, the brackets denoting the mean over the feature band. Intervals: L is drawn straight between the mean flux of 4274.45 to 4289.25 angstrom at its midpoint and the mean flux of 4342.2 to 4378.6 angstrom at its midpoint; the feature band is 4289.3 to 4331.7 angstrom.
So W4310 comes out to 0.154 mag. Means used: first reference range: 0.705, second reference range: 0.807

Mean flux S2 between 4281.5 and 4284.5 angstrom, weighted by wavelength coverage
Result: 0.731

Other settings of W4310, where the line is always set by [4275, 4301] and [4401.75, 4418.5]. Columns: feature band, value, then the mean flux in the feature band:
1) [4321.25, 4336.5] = -0.069 mag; 0.759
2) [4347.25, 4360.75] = -0.041 mag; 0.768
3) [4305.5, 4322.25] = 0.053 mag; 0.663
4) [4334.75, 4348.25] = -0.006 mag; 0.73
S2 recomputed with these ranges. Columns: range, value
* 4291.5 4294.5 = 0.683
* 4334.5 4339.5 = 0.733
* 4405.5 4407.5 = 0.728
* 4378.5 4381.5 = 0.823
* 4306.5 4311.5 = 0.46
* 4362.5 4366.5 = 0.884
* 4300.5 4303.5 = 0.505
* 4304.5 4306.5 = 0.516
